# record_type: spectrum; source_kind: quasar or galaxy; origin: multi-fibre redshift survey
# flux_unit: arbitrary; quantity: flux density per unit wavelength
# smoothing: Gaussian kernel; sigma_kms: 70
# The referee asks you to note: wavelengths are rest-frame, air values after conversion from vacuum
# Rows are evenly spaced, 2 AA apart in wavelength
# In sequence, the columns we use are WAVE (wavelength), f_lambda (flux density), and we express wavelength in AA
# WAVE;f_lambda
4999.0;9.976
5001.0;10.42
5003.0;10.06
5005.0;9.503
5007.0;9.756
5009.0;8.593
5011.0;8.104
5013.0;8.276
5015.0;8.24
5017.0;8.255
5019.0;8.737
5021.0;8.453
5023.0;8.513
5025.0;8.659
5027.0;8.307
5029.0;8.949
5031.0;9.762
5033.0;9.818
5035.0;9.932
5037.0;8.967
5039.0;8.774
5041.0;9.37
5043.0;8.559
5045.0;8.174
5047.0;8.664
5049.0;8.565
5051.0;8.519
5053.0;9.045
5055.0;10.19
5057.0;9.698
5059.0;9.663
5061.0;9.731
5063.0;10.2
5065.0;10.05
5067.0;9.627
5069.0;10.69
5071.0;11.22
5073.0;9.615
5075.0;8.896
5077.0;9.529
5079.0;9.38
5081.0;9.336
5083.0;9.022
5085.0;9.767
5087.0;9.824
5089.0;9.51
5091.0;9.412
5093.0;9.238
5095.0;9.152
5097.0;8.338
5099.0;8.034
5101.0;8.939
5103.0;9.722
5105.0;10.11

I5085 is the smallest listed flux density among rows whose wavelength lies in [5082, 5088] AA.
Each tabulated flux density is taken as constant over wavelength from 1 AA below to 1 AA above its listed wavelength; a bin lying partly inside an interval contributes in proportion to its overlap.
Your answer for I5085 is 9.022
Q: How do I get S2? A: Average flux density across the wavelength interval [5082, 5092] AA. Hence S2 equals 9.51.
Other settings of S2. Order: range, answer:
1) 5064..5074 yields 10.2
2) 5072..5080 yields 9.36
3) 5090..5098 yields 9.04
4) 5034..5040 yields 9.22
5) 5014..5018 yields 8.25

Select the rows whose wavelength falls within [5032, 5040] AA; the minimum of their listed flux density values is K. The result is 8.774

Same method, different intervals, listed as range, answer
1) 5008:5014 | 8.104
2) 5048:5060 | 8.519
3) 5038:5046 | 8.174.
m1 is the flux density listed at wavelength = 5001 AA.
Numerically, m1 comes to 10.42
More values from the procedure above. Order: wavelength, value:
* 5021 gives 8.453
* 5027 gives 8.307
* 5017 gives 8.255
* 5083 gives 9.022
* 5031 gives 9.762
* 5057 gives 9.698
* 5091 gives 9.412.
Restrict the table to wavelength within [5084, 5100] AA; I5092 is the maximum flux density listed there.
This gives 9.824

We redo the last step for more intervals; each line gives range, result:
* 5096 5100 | 8.338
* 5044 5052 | 8.664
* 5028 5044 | 9.932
